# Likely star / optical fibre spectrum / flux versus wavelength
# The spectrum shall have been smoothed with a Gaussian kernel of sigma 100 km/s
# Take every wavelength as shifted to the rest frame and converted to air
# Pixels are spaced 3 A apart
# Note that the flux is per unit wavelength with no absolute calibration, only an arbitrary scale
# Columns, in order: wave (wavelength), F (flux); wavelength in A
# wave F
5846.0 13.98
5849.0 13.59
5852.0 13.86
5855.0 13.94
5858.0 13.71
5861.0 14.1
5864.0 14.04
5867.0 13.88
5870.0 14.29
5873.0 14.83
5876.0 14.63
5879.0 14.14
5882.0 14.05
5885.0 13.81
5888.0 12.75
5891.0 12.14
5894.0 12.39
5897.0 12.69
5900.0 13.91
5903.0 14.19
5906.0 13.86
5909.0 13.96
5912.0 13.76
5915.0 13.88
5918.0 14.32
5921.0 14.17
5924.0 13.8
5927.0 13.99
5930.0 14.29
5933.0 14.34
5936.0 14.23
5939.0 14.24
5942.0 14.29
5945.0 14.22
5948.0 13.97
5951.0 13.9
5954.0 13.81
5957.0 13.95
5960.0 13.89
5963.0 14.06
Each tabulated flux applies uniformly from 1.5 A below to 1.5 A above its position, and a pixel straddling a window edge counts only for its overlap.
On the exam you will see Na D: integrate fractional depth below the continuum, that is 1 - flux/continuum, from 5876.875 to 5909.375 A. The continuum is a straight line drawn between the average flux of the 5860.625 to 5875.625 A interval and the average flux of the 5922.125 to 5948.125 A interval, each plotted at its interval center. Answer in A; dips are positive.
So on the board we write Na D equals 1.78 A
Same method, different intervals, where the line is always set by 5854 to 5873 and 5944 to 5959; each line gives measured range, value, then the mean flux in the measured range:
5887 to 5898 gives 1.22 A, 12.5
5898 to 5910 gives 0.07 A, 13.9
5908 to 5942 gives -0.27 A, 14.1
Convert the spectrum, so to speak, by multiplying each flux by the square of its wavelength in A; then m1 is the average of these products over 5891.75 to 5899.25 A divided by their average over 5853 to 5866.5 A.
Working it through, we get 0.92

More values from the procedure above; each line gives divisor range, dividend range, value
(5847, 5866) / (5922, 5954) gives 1.05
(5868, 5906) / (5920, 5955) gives 1.05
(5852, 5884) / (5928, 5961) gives 1.02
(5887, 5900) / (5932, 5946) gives 1.15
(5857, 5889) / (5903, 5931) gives 1.01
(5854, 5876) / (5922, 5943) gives 1.02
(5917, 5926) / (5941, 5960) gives 1.00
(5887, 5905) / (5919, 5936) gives 1.10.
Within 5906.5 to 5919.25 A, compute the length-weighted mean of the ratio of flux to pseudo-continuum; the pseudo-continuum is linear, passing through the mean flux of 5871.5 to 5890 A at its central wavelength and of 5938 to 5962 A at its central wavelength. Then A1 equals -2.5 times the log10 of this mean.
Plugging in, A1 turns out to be 0.00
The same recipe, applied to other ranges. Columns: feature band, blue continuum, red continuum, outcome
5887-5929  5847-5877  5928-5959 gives 0.04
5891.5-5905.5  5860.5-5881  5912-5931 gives 0.07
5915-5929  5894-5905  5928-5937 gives 0.00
